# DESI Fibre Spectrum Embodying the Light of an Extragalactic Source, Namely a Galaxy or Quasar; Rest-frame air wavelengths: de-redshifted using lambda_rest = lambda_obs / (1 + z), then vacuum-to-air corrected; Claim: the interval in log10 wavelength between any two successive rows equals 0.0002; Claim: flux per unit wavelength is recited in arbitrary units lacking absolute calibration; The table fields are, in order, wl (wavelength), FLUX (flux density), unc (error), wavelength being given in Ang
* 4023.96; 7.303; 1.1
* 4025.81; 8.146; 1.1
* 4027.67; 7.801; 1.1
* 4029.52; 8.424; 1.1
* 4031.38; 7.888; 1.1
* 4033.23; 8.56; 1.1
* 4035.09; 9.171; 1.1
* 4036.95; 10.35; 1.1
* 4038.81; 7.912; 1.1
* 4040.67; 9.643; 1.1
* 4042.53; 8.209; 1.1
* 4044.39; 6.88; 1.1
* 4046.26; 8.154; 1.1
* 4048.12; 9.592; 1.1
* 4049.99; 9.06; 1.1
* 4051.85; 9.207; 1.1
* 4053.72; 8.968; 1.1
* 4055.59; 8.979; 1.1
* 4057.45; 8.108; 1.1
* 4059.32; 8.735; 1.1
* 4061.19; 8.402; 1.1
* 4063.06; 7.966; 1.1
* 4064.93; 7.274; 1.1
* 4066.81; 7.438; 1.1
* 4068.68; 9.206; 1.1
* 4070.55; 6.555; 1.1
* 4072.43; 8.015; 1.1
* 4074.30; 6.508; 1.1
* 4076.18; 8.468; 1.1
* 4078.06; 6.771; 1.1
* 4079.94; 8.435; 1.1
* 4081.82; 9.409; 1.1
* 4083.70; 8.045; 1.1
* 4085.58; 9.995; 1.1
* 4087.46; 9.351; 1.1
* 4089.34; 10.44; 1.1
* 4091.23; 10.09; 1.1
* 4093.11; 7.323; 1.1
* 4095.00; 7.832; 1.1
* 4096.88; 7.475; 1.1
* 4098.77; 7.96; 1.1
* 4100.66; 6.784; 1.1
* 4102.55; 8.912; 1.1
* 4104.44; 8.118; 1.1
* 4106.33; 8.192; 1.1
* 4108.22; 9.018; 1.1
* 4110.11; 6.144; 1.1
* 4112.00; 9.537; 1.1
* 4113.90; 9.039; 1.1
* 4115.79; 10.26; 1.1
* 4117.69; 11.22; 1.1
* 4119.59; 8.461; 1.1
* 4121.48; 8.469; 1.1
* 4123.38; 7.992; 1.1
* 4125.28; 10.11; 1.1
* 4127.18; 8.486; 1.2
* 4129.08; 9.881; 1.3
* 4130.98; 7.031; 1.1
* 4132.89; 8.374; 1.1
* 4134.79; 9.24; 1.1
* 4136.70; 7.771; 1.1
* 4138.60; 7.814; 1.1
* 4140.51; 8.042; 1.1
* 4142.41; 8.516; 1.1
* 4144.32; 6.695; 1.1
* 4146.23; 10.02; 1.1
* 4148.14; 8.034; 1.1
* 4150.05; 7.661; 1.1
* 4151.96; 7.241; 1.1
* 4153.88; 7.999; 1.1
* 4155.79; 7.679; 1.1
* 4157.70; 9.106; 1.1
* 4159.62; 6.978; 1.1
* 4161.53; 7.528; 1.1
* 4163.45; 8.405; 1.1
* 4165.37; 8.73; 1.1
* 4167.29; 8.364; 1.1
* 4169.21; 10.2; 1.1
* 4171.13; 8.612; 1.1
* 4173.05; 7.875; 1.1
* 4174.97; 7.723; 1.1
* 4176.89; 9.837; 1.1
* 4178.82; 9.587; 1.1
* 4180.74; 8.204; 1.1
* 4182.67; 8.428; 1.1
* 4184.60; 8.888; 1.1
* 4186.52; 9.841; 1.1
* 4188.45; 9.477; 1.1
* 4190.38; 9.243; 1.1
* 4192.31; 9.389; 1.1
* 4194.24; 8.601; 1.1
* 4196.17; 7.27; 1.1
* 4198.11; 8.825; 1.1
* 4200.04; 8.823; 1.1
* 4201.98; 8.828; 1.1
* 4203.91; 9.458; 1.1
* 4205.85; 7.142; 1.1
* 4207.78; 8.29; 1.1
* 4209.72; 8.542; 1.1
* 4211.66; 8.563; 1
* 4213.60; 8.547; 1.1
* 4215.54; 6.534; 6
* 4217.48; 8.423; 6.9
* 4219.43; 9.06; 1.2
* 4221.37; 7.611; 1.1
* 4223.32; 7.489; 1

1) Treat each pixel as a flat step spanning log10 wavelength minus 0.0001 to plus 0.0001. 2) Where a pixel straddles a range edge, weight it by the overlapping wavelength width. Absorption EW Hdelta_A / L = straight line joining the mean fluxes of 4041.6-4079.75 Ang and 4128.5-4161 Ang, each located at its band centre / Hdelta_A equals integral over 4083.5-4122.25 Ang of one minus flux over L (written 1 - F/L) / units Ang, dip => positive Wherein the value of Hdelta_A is -2.9 Ang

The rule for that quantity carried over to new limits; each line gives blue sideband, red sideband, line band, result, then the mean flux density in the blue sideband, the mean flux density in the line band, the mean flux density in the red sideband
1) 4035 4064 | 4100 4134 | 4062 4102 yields 2.4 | 8.69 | 8.17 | 8.69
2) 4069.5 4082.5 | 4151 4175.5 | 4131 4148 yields -0.3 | 7.72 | 8.22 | 8.2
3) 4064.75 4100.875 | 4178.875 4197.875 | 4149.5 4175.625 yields 1.6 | 8.21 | 8.16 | 8.85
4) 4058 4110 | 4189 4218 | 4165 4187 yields -1.2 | 8.21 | 8.84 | 8.45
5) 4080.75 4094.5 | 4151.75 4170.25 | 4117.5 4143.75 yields 0.2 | 9.18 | 8.57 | 8.26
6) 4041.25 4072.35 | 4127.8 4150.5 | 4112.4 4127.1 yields -1.8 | 8.3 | 9.32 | 8.27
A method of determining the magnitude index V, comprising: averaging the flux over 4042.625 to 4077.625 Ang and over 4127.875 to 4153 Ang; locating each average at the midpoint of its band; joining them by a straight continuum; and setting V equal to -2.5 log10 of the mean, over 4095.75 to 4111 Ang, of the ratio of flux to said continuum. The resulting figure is 0.05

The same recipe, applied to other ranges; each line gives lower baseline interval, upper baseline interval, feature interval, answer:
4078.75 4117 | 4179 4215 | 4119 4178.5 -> 0.04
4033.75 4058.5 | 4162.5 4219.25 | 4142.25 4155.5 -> 0.09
